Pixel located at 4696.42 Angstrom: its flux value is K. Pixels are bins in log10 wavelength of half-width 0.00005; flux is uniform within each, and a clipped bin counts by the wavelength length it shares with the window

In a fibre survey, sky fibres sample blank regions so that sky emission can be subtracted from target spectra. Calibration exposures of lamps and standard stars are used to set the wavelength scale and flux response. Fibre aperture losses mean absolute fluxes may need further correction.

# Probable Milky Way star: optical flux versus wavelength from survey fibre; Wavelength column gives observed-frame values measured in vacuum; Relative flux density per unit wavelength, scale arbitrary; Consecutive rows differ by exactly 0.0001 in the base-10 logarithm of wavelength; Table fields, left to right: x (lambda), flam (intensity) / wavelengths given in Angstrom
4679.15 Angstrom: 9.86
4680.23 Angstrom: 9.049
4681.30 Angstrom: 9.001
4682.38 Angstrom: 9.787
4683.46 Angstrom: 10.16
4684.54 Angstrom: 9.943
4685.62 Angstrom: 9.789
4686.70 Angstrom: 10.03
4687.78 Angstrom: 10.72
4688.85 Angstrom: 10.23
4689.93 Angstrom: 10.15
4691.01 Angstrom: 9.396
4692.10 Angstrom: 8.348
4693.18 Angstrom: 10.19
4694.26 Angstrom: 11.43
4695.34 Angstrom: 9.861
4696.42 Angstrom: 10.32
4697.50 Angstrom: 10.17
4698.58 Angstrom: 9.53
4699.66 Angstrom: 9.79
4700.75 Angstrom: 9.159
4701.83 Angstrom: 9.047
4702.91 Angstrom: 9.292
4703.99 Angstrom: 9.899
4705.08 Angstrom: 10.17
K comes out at 10.32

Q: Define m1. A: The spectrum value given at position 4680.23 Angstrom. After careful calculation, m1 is 9.049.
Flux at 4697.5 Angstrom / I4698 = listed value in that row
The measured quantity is 10.17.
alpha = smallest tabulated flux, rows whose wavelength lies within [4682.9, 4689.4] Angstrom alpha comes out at 9.789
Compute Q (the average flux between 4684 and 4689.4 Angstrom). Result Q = 10.2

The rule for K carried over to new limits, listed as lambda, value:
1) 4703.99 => 9.899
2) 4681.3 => 9.001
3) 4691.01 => 9.396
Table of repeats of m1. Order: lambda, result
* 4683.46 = 10.16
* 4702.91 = 9.292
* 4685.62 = 9.789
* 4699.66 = 9.79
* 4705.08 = 10.17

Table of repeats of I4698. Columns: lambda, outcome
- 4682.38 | 9.787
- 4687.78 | 10.72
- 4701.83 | 9.047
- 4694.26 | 11.43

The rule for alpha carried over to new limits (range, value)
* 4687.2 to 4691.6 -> 9.396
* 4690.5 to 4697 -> 8.348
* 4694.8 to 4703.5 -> 9.047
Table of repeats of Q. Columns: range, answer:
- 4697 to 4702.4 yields 9.54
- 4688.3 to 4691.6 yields 9.91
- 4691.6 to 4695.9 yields 9.98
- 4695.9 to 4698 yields 10.3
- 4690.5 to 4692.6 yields 8.83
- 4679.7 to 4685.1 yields 9.59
